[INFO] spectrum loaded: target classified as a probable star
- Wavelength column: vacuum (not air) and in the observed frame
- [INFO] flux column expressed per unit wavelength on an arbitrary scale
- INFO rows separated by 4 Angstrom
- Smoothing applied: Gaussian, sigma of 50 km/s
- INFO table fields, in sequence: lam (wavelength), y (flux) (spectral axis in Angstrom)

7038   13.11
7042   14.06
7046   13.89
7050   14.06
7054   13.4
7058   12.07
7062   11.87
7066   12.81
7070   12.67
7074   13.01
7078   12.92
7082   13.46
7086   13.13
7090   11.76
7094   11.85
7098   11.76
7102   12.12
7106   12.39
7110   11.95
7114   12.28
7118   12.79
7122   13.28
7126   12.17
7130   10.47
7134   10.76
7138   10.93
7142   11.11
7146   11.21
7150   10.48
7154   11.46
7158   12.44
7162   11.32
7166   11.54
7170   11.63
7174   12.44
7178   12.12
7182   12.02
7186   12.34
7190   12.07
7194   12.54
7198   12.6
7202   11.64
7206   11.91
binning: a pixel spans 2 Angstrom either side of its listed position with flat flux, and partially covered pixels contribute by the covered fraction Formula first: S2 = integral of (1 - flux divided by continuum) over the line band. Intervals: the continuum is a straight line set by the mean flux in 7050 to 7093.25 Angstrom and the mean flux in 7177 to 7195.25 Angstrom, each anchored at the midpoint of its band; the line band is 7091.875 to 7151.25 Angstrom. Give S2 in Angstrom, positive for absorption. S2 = 3.78 Angstrom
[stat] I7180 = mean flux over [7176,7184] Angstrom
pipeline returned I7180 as 12.1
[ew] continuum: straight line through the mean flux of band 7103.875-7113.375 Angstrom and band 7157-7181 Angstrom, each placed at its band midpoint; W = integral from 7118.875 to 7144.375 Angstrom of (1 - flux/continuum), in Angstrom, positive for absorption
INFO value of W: 1.2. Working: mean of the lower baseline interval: 12.2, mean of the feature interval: 11.5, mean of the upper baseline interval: 11.9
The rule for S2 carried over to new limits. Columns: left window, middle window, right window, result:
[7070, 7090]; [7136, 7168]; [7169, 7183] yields 2.6 Angstrom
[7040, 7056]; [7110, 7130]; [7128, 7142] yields -1.8 Angstrom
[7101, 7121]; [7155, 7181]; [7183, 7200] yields 1.0 Angstrom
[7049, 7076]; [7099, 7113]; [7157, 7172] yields 0.2 Angstrom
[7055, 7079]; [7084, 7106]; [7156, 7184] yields 0.5 Angstrom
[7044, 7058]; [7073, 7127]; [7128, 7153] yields -1.9 Angstrom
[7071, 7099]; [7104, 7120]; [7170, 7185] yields 0.1 Angstrom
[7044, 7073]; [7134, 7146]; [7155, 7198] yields 1.3 Angstrom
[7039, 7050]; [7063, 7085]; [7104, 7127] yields 0.6 Angstrom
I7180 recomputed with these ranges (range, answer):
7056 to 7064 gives 12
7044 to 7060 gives 13.4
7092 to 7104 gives 11.9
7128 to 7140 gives 10.7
